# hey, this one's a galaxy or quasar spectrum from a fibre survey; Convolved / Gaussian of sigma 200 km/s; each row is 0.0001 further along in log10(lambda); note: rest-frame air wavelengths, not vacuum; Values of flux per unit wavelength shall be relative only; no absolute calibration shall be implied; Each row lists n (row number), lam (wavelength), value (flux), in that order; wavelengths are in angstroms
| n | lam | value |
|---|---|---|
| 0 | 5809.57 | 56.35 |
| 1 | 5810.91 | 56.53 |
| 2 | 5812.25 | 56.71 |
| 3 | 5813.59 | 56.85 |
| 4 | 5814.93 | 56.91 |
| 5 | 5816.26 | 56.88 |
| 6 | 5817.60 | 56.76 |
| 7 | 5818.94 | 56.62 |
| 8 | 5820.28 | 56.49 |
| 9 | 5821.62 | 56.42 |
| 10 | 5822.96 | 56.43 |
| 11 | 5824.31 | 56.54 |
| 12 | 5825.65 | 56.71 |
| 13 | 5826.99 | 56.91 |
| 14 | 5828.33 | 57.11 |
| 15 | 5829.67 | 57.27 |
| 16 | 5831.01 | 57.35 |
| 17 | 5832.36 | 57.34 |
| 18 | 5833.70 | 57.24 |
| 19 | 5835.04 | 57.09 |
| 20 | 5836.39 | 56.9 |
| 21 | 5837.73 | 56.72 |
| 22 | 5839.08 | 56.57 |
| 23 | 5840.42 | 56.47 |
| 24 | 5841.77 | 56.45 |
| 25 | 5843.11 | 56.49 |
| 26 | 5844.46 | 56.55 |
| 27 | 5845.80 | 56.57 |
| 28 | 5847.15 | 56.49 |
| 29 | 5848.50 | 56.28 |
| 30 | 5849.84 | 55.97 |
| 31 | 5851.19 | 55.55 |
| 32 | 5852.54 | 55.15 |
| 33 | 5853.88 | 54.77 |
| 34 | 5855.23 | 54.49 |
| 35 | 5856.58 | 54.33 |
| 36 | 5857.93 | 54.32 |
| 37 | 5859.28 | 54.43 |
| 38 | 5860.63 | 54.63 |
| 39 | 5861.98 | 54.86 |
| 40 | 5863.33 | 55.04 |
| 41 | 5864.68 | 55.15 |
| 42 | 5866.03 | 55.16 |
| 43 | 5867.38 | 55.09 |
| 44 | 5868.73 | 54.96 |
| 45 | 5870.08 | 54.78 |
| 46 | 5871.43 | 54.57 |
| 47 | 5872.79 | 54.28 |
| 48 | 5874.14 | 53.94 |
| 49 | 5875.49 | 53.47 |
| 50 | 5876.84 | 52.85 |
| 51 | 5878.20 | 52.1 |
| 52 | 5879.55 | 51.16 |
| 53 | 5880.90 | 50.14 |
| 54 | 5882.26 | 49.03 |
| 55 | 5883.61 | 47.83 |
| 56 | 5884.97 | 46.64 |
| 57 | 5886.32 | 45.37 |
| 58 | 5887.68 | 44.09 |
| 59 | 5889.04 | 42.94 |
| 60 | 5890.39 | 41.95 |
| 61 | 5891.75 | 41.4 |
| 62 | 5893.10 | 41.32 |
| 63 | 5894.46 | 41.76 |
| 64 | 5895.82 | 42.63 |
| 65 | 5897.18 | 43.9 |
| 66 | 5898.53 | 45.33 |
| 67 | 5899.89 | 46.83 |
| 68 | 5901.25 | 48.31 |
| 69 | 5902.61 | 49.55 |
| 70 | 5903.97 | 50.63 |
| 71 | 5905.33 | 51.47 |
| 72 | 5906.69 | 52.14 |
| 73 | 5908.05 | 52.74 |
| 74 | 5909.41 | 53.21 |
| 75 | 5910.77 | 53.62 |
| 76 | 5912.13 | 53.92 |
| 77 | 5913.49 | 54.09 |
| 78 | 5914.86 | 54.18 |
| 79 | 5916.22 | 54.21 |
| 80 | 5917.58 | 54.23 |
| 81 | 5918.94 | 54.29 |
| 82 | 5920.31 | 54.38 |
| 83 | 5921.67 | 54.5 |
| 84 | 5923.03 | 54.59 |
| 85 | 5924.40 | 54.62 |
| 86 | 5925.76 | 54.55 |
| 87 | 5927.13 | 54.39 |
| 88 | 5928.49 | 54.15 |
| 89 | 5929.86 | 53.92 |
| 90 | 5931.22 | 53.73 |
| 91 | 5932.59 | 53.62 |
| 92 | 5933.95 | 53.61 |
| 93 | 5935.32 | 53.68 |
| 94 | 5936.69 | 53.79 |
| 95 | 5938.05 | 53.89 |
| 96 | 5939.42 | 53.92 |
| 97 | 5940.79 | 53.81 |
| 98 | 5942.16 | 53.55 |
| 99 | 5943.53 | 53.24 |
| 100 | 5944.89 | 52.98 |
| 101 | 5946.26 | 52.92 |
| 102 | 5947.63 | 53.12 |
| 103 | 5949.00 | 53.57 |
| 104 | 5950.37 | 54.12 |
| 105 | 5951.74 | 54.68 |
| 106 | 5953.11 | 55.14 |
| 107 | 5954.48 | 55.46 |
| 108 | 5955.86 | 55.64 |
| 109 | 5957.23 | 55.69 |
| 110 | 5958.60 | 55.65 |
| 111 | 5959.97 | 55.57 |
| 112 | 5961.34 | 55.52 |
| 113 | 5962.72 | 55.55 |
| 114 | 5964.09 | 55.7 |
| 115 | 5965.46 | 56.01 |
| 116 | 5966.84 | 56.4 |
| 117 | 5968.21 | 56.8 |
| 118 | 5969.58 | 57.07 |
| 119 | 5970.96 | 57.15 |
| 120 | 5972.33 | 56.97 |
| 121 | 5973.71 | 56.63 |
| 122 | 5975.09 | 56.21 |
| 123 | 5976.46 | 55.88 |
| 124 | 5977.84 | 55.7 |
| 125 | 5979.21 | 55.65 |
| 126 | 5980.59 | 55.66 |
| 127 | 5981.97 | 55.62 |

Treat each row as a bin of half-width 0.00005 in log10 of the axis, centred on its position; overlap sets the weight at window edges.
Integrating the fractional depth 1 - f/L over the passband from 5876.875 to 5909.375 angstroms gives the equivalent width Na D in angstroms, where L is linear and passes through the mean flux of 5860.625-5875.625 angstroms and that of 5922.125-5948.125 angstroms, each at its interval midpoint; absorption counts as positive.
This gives 4.3 angstroms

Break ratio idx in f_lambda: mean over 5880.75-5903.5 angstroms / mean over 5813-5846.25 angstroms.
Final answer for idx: 0.8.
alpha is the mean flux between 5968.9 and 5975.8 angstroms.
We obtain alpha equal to 56.8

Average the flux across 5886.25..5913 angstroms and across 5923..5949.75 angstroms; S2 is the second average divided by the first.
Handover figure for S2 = 1.14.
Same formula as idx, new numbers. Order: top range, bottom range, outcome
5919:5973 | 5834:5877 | 0.99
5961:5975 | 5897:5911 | 1.13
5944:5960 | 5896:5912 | 1.10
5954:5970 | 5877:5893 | 1.20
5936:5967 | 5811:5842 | 0.96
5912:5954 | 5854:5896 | 1.07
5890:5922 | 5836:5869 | 0.89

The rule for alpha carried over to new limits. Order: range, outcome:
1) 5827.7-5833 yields 57.2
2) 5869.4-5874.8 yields 54.4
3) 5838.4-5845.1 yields 56.5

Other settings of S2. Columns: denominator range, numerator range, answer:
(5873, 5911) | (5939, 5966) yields 1.13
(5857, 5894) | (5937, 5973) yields 1.08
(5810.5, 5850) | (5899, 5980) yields 0.95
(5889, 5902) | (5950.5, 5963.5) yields 1.27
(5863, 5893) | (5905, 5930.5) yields 1.07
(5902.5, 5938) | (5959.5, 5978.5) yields 1.05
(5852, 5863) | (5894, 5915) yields 0.91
